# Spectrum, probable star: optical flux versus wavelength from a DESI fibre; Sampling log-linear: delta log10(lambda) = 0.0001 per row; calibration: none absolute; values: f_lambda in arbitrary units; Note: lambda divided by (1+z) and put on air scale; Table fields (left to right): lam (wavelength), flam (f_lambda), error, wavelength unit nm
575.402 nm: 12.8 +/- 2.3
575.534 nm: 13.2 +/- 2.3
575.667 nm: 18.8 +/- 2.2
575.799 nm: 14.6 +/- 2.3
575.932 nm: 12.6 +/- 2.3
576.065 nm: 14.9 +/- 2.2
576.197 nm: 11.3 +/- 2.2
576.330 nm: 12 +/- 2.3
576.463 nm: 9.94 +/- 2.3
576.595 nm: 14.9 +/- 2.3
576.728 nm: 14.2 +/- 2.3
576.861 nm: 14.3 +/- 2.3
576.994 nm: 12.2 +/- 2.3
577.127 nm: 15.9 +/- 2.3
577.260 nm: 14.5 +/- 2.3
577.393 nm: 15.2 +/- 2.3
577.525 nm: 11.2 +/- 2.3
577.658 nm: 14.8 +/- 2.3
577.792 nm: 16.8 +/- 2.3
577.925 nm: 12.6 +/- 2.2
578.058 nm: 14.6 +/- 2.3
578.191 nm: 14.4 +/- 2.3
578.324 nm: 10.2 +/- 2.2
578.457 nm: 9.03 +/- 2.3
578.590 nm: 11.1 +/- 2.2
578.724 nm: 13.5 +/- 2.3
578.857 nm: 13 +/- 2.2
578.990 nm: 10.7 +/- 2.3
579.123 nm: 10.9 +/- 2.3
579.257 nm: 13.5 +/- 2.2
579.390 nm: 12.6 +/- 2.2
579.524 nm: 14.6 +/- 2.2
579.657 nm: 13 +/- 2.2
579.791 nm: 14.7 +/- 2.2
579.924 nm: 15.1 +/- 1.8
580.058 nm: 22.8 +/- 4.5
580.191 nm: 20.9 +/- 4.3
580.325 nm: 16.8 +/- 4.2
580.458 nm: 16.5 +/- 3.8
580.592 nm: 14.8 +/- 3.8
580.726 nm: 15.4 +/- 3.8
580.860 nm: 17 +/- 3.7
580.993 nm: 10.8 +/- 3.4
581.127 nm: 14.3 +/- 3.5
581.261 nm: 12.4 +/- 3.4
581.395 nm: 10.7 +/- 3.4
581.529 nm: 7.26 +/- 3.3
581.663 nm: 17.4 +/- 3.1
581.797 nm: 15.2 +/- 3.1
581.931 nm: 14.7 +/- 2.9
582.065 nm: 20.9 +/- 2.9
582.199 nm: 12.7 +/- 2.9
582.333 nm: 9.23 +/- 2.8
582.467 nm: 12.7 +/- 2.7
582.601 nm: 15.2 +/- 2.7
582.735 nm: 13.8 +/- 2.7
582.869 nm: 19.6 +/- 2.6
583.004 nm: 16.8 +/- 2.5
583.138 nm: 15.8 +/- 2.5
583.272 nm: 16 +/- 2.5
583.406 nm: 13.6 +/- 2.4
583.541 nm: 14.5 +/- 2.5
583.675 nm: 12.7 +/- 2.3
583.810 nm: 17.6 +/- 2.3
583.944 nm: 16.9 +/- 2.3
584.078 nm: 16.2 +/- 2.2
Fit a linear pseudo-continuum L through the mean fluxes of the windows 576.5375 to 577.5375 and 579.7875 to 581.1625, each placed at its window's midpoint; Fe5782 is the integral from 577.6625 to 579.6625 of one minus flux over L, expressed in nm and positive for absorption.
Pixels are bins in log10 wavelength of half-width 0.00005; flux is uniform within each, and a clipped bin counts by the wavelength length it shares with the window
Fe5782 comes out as 0.32 nm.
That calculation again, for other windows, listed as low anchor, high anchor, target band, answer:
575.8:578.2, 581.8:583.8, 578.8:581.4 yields -0.045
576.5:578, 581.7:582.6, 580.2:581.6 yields 0.043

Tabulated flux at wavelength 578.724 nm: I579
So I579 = 13.5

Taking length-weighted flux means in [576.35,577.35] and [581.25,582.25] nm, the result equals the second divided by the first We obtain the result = 1.0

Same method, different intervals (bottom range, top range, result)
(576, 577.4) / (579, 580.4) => 1.13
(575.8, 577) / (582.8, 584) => 1.22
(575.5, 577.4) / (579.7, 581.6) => 1.08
